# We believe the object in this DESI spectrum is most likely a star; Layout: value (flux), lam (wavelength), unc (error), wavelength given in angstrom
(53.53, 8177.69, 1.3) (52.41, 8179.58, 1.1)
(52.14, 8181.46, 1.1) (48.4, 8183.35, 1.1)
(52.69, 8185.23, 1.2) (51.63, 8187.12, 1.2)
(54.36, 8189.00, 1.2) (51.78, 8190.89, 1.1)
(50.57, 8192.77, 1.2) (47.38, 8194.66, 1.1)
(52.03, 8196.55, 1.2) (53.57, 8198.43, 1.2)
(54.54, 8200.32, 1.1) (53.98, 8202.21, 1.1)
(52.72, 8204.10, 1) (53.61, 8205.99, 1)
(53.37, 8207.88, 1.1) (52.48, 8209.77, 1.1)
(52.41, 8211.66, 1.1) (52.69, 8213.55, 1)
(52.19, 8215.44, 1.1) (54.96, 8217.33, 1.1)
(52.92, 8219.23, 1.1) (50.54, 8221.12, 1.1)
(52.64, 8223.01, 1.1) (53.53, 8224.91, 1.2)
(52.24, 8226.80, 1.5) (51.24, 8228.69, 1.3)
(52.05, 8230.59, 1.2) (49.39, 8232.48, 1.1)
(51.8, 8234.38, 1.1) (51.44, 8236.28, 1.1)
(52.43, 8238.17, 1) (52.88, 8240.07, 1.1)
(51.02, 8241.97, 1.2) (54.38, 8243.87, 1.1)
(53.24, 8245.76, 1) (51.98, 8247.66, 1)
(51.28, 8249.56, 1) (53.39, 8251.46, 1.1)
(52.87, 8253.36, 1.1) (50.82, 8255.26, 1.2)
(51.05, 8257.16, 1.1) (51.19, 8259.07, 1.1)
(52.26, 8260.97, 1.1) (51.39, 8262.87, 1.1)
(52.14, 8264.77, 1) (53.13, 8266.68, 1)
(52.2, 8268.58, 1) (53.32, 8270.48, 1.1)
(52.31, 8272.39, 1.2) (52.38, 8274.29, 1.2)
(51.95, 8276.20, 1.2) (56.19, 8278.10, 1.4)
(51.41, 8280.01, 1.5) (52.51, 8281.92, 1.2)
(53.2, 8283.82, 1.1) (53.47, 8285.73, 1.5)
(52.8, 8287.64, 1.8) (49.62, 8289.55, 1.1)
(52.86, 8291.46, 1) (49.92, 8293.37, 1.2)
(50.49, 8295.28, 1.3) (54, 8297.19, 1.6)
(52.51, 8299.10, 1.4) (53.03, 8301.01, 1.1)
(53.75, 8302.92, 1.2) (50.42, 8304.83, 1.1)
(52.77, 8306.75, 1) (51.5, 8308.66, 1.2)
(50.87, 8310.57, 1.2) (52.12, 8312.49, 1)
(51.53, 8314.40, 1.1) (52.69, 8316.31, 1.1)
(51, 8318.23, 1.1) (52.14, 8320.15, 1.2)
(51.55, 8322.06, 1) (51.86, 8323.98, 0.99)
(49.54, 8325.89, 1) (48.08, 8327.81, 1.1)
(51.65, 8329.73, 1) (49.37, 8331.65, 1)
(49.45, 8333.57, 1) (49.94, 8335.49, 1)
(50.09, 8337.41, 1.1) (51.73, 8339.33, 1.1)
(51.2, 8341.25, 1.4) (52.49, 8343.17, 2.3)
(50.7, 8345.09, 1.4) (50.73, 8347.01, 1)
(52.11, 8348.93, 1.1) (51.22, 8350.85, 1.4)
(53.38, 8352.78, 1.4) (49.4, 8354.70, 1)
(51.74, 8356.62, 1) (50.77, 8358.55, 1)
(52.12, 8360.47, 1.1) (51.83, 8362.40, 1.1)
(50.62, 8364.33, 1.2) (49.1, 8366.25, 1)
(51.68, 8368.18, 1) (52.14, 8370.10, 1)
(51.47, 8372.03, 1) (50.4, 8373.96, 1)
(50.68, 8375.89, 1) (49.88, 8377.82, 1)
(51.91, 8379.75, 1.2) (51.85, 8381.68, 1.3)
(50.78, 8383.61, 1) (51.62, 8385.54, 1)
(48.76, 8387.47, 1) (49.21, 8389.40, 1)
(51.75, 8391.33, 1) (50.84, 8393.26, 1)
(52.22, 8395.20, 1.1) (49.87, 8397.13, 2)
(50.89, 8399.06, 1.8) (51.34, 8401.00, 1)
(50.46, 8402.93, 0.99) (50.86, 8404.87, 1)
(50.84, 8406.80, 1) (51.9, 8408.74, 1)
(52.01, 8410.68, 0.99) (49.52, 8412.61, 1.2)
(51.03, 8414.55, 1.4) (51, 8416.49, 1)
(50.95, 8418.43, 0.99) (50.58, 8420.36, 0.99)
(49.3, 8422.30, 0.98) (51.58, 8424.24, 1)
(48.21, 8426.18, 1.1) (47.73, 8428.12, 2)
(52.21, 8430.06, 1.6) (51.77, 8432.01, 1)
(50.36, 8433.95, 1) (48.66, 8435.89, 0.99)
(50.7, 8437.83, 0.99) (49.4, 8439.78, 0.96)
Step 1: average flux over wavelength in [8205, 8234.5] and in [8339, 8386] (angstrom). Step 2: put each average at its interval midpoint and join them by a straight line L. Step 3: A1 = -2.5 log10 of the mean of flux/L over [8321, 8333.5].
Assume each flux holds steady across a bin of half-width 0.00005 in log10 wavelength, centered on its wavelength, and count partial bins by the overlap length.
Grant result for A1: 0.026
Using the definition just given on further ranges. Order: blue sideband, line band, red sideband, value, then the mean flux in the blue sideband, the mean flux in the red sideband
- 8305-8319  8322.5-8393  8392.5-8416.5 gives 0.01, 51.7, 51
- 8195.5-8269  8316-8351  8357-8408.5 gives 0.01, 52.4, 50.9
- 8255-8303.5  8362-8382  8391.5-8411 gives 0.01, 52.3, 51.1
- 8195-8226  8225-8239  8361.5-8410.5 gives 0.02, 52.9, 50.9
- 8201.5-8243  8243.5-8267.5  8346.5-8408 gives 0.00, 52.4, 51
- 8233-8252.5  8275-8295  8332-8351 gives -0.01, 52.3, 50.9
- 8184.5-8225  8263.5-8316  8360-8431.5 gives -0.01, 52.5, 50.8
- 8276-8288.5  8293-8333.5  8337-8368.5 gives 0.02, 53.2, 51.2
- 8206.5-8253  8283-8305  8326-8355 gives -0.02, 52.4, 50.8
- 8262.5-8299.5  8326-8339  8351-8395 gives 0.04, 52.4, 51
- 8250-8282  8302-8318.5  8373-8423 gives 0.00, 52.4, 50.8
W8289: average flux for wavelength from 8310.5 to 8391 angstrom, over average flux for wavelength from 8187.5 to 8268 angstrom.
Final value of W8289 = 0.98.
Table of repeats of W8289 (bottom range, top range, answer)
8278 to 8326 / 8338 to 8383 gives 0.98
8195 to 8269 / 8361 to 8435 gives 0.97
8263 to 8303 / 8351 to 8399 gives 0.97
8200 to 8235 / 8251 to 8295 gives 0.99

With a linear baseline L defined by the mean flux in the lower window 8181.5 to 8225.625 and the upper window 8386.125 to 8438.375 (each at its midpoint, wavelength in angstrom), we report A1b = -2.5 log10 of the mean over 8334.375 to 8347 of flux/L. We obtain 0.004 mag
